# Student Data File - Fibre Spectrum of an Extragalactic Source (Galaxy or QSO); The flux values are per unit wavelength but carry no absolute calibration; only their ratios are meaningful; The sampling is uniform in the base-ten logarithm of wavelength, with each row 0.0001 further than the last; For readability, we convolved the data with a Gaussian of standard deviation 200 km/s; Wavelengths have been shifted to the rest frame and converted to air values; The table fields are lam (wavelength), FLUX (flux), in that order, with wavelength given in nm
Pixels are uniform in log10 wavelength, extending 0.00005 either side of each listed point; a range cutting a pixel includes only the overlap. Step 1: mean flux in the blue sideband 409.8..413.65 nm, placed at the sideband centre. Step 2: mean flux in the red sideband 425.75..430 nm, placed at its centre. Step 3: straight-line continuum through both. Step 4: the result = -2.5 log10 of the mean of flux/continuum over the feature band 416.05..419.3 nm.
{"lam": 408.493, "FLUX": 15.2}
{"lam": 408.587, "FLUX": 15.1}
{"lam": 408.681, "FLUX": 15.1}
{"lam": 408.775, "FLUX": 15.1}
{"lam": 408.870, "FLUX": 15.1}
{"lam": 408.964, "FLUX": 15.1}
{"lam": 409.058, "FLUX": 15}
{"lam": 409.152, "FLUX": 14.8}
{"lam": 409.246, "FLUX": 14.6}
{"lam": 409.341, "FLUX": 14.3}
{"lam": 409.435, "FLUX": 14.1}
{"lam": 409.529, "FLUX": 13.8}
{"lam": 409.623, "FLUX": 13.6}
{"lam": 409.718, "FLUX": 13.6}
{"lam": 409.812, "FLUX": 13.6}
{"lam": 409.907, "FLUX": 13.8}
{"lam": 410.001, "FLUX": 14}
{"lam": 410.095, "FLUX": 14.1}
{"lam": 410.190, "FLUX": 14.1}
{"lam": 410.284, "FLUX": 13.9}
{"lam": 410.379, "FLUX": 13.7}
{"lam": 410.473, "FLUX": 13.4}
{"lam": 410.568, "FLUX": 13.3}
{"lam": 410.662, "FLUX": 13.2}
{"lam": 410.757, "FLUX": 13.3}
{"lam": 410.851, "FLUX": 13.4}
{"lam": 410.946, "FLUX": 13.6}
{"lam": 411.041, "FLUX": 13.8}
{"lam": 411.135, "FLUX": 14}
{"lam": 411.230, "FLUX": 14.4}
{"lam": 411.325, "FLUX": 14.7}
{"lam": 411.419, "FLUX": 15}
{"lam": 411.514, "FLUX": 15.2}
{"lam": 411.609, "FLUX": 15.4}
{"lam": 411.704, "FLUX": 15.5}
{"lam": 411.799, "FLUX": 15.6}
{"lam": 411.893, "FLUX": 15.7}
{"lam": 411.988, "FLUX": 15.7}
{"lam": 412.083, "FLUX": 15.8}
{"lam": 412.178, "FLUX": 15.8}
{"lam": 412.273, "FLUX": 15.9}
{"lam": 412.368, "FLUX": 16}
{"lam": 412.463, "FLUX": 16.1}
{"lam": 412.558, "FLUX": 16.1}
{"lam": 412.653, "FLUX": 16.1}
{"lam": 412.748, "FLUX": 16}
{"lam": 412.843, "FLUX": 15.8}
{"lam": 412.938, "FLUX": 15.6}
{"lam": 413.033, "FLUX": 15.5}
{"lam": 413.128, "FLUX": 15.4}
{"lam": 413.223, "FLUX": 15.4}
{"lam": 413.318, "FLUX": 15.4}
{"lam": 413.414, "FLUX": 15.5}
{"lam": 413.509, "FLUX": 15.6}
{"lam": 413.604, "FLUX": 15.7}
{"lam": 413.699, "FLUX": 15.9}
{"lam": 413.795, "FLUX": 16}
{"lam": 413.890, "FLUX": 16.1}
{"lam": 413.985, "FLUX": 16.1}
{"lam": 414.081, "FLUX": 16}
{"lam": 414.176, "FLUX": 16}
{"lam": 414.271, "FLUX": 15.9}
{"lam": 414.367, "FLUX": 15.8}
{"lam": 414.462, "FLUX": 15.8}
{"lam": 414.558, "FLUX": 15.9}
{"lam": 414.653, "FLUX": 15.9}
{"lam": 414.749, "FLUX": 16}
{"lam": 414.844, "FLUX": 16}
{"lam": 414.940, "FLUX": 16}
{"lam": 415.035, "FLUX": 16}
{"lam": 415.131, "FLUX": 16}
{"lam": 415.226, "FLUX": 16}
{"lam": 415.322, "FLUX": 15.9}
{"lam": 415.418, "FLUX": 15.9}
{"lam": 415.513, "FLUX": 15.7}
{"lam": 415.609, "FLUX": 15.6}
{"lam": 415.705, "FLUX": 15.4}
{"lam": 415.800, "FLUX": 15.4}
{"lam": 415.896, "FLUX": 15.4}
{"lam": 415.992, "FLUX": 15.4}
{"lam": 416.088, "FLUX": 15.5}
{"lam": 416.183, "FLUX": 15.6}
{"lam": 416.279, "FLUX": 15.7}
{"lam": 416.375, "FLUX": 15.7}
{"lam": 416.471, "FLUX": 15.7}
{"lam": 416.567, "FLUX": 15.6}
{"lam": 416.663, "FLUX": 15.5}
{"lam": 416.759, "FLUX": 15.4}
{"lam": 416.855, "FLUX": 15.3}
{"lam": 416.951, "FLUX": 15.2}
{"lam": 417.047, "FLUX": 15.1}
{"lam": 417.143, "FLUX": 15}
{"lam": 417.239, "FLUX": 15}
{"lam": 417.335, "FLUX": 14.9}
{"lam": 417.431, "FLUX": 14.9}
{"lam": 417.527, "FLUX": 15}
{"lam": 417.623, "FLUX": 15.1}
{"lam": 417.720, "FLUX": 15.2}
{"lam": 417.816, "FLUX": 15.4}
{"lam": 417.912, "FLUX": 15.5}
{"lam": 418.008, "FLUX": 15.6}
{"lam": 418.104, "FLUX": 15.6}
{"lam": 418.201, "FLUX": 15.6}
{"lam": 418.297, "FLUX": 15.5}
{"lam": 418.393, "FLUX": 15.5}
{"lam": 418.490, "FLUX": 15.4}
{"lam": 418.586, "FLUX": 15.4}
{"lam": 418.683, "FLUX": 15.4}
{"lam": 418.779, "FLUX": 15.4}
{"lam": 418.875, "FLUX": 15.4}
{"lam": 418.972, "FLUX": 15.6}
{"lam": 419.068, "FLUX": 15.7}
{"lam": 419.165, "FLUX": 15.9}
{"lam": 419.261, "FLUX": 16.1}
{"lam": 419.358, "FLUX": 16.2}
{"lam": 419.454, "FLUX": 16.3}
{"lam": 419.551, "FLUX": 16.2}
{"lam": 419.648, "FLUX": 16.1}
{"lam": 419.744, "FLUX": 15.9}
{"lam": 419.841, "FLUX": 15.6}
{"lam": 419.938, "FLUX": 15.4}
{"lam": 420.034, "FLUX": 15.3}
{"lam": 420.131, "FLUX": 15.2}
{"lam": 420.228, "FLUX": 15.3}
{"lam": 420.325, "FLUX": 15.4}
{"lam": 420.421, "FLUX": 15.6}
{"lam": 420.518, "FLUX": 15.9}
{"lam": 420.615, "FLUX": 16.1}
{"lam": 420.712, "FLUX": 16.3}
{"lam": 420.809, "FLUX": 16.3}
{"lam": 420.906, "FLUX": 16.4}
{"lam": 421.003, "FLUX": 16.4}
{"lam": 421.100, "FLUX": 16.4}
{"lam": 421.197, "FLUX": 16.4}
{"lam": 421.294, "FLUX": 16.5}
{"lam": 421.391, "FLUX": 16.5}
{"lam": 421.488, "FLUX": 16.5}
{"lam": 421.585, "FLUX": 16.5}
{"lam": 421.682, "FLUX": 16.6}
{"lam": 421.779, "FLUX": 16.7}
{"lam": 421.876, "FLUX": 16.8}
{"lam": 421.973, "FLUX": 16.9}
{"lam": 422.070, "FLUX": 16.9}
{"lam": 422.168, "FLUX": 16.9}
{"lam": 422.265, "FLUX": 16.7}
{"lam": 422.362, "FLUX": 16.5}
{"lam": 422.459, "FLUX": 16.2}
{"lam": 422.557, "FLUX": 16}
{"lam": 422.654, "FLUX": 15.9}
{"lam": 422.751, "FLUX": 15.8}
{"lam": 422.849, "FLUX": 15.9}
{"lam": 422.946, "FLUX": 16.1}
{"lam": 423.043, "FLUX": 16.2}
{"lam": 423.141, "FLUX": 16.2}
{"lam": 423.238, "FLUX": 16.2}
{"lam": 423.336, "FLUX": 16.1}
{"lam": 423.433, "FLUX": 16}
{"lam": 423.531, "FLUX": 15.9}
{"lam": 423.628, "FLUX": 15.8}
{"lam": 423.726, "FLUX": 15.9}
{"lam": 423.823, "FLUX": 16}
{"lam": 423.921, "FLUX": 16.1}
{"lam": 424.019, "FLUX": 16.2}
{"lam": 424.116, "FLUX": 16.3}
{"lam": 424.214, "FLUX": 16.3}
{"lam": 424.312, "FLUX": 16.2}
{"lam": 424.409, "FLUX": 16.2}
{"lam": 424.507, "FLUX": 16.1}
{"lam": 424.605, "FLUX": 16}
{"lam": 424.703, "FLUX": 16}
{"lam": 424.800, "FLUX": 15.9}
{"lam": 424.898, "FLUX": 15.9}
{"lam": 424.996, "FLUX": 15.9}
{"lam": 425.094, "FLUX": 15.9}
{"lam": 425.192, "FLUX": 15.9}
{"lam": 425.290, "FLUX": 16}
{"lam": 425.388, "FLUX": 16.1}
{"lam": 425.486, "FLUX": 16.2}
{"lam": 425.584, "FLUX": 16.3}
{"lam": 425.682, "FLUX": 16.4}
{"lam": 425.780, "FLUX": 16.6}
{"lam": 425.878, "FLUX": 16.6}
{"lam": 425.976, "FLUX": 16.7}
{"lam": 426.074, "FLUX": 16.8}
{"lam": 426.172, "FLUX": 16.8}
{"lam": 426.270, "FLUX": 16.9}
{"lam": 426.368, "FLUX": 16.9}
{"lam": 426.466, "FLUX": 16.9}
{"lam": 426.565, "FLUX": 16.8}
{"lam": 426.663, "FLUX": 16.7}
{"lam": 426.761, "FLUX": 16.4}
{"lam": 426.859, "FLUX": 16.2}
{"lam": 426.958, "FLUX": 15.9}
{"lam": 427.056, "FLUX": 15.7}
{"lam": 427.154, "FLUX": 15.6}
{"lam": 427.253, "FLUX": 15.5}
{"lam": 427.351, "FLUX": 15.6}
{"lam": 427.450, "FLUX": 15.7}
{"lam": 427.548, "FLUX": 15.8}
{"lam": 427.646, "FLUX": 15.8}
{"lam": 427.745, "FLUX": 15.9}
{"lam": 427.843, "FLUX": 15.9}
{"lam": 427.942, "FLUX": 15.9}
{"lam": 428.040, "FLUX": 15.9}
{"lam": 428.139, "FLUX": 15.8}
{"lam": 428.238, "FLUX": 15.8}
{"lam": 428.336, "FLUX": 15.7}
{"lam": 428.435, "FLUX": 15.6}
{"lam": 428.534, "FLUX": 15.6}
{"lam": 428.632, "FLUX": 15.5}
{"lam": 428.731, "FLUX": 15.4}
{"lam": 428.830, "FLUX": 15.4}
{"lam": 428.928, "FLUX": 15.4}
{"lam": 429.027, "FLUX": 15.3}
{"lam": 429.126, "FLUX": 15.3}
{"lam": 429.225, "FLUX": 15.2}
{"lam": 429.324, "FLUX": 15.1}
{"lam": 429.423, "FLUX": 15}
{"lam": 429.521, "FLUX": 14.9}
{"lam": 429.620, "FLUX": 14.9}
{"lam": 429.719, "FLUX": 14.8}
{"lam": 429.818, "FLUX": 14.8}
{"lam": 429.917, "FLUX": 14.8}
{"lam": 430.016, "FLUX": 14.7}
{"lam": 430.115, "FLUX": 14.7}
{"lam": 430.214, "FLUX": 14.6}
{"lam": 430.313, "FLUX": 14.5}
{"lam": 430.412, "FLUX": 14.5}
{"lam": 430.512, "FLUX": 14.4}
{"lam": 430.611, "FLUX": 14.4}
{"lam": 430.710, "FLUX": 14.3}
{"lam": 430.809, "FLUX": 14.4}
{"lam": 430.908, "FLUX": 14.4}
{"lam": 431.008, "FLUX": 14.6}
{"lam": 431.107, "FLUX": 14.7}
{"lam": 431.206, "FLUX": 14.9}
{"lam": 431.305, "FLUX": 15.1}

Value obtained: -0.01 mag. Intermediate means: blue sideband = 14.9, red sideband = 15.8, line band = 15.4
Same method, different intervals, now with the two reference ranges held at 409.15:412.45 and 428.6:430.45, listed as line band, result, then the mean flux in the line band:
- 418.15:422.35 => -0.09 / 16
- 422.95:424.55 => -0.09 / 16.1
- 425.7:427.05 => -0.12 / 16.6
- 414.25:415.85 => -0.09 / 15.8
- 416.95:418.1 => -0.04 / 15.2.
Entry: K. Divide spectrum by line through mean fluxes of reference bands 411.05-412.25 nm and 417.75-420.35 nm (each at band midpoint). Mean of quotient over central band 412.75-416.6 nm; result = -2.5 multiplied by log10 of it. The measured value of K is -0.03 mag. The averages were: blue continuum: 15.2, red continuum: 15.6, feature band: 15.7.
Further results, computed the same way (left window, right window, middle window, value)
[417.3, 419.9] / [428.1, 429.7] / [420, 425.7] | -0.05 mag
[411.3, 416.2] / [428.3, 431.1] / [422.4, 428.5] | -0.07 mag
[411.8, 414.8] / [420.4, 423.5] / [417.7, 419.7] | 0.03 mag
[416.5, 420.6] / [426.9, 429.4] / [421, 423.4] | -0.06 mag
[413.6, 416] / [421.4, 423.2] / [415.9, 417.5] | 0.04 mag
